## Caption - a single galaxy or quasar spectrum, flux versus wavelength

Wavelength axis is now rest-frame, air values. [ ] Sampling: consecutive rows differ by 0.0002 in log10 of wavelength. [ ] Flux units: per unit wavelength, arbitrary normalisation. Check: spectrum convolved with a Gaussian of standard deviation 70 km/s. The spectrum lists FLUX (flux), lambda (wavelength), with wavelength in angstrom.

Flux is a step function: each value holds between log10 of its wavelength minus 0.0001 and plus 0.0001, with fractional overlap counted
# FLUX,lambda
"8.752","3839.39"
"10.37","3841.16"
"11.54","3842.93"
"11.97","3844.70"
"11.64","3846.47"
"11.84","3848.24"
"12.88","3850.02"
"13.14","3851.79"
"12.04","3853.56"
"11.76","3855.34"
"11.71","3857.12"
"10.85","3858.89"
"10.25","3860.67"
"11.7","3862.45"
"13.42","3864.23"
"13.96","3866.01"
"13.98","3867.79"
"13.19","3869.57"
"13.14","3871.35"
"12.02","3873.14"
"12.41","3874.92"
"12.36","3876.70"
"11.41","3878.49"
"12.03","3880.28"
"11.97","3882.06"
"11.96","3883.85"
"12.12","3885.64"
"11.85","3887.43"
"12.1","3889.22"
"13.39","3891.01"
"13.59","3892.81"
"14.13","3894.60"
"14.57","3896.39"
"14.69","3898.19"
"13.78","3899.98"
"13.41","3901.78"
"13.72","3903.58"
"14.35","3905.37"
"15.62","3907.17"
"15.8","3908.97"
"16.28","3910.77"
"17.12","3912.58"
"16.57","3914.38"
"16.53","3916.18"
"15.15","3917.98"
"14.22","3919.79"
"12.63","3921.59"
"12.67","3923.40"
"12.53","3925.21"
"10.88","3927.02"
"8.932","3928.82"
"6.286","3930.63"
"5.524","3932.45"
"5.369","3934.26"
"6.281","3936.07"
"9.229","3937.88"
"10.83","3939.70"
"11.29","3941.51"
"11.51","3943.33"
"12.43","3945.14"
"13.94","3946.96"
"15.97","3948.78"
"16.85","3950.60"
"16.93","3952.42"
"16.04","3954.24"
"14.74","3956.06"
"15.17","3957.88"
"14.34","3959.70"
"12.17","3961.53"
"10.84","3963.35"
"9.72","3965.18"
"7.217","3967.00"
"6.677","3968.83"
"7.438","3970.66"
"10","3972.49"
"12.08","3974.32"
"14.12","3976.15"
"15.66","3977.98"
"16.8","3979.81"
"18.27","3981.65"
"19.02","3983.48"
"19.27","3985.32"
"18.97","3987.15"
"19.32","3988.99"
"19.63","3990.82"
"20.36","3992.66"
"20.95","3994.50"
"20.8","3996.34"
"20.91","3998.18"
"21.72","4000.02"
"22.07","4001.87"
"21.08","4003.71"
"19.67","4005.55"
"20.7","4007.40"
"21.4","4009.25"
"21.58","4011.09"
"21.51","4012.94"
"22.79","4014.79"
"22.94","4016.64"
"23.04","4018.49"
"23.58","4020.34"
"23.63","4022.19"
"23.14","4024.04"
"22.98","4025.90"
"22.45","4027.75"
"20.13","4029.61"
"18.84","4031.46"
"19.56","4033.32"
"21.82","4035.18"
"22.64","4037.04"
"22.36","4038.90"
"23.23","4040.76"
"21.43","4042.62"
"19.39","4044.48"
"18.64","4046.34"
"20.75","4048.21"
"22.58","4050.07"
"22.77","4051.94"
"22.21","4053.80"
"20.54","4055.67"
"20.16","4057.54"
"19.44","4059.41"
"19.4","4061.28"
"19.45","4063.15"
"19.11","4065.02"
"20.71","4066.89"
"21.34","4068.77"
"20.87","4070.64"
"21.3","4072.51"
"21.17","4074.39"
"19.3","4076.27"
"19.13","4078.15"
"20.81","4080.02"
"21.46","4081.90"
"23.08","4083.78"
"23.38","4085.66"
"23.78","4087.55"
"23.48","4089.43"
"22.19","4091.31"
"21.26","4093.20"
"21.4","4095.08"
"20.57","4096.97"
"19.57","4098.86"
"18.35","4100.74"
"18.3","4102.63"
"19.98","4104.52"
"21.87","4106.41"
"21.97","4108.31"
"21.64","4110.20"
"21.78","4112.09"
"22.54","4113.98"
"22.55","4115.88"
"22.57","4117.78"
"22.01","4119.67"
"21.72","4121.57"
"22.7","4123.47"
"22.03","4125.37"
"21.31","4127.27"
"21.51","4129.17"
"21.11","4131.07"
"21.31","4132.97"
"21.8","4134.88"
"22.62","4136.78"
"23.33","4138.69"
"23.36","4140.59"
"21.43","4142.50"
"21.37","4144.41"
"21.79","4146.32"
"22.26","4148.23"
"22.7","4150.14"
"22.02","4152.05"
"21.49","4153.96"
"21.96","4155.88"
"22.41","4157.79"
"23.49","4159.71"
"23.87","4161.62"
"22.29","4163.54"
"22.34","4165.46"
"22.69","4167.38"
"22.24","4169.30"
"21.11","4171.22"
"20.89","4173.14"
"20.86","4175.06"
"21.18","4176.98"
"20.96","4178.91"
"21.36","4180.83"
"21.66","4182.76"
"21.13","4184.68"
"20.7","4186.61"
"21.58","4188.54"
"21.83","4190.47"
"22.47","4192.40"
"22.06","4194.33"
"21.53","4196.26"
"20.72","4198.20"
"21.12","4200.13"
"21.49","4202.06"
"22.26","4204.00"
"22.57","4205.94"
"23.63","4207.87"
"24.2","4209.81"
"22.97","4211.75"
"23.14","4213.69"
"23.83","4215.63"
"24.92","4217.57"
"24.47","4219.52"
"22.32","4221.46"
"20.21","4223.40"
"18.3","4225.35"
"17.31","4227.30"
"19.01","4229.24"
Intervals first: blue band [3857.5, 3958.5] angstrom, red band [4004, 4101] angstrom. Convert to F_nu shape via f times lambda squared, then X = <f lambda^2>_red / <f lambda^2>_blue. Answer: 1.78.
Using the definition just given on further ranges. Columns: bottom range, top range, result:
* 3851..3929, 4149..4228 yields 1.93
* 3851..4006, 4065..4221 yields 1.76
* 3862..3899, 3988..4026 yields 1.79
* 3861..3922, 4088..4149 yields 1.77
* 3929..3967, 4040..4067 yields 1.87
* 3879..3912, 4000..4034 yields 1.69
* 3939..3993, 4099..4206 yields 1.68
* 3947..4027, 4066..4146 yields 1.29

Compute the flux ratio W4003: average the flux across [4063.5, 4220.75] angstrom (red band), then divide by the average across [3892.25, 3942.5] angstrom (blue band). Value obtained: 1.7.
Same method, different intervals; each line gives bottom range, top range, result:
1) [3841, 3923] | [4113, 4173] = 1.68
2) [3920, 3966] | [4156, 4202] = 1.85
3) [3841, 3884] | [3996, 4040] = 1.79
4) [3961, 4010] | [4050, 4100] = 1.27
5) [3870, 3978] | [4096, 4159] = 1.73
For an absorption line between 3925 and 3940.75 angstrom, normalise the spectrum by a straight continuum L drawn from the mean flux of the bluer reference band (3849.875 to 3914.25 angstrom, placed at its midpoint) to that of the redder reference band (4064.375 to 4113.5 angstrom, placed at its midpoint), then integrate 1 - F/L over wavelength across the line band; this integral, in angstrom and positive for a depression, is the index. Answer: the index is 7.1 angstrom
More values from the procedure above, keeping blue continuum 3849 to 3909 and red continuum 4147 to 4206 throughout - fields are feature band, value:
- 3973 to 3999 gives -3.3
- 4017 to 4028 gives -3.8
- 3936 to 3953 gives 2.4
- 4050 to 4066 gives -2.0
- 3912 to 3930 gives 0.7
